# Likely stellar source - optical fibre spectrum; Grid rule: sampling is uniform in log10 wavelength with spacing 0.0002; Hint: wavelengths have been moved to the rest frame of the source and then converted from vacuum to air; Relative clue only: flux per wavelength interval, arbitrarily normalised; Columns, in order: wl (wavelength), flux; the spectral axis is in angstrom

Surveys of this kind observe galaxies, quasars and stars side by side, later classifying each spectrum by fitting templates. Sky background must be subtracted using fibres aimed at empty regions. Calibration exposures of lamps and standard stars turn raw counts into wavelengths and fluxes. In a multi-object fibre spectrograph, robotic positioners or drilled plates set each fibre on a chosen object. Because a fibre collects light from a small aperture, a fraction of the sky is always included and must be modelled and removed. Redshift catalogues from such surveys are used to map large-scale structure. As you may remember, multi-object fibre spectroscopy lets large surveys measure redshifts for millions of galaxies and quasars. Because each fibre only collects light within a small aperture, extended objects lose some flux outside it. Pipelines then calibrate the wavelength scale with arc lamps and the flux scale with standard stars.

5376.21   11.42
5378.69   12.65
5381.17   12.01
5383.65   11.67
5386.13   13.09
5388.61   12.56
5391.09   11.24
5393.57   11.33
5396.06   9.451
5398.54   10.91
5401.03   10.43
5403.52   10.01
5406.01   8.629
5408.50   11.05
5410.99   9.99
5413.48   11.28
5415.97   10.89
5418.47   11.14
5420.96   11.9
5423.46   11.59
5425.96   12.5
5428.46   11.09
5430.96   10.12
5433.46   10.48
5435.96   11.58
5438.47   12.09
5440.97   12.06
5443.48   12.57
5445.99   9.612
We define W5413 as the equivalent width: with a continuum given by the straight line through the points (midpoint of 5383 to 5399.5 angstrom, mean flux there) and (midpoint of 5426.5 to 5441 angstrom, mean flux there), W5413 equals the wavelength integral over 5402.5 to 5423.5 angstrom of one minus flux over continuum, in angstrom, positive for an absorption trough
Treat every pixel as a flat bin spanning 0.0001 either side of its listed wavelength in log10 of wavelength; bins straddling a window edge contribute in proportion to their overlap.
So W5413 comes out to 1.2 angstrom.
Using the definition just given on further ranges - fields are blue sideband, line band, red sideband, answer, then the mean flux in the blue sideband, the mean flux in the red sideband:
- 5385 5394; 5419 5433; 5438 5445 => 0.9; 12.1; 12.2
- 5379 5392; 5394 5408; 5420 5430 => 2.3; 12.2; 11.7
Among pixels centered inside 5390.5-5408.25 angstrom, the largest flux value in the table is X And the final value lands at 11.33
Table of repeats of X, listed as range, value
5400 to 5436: 12.5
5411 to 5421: 11.9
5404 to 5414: 11.28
